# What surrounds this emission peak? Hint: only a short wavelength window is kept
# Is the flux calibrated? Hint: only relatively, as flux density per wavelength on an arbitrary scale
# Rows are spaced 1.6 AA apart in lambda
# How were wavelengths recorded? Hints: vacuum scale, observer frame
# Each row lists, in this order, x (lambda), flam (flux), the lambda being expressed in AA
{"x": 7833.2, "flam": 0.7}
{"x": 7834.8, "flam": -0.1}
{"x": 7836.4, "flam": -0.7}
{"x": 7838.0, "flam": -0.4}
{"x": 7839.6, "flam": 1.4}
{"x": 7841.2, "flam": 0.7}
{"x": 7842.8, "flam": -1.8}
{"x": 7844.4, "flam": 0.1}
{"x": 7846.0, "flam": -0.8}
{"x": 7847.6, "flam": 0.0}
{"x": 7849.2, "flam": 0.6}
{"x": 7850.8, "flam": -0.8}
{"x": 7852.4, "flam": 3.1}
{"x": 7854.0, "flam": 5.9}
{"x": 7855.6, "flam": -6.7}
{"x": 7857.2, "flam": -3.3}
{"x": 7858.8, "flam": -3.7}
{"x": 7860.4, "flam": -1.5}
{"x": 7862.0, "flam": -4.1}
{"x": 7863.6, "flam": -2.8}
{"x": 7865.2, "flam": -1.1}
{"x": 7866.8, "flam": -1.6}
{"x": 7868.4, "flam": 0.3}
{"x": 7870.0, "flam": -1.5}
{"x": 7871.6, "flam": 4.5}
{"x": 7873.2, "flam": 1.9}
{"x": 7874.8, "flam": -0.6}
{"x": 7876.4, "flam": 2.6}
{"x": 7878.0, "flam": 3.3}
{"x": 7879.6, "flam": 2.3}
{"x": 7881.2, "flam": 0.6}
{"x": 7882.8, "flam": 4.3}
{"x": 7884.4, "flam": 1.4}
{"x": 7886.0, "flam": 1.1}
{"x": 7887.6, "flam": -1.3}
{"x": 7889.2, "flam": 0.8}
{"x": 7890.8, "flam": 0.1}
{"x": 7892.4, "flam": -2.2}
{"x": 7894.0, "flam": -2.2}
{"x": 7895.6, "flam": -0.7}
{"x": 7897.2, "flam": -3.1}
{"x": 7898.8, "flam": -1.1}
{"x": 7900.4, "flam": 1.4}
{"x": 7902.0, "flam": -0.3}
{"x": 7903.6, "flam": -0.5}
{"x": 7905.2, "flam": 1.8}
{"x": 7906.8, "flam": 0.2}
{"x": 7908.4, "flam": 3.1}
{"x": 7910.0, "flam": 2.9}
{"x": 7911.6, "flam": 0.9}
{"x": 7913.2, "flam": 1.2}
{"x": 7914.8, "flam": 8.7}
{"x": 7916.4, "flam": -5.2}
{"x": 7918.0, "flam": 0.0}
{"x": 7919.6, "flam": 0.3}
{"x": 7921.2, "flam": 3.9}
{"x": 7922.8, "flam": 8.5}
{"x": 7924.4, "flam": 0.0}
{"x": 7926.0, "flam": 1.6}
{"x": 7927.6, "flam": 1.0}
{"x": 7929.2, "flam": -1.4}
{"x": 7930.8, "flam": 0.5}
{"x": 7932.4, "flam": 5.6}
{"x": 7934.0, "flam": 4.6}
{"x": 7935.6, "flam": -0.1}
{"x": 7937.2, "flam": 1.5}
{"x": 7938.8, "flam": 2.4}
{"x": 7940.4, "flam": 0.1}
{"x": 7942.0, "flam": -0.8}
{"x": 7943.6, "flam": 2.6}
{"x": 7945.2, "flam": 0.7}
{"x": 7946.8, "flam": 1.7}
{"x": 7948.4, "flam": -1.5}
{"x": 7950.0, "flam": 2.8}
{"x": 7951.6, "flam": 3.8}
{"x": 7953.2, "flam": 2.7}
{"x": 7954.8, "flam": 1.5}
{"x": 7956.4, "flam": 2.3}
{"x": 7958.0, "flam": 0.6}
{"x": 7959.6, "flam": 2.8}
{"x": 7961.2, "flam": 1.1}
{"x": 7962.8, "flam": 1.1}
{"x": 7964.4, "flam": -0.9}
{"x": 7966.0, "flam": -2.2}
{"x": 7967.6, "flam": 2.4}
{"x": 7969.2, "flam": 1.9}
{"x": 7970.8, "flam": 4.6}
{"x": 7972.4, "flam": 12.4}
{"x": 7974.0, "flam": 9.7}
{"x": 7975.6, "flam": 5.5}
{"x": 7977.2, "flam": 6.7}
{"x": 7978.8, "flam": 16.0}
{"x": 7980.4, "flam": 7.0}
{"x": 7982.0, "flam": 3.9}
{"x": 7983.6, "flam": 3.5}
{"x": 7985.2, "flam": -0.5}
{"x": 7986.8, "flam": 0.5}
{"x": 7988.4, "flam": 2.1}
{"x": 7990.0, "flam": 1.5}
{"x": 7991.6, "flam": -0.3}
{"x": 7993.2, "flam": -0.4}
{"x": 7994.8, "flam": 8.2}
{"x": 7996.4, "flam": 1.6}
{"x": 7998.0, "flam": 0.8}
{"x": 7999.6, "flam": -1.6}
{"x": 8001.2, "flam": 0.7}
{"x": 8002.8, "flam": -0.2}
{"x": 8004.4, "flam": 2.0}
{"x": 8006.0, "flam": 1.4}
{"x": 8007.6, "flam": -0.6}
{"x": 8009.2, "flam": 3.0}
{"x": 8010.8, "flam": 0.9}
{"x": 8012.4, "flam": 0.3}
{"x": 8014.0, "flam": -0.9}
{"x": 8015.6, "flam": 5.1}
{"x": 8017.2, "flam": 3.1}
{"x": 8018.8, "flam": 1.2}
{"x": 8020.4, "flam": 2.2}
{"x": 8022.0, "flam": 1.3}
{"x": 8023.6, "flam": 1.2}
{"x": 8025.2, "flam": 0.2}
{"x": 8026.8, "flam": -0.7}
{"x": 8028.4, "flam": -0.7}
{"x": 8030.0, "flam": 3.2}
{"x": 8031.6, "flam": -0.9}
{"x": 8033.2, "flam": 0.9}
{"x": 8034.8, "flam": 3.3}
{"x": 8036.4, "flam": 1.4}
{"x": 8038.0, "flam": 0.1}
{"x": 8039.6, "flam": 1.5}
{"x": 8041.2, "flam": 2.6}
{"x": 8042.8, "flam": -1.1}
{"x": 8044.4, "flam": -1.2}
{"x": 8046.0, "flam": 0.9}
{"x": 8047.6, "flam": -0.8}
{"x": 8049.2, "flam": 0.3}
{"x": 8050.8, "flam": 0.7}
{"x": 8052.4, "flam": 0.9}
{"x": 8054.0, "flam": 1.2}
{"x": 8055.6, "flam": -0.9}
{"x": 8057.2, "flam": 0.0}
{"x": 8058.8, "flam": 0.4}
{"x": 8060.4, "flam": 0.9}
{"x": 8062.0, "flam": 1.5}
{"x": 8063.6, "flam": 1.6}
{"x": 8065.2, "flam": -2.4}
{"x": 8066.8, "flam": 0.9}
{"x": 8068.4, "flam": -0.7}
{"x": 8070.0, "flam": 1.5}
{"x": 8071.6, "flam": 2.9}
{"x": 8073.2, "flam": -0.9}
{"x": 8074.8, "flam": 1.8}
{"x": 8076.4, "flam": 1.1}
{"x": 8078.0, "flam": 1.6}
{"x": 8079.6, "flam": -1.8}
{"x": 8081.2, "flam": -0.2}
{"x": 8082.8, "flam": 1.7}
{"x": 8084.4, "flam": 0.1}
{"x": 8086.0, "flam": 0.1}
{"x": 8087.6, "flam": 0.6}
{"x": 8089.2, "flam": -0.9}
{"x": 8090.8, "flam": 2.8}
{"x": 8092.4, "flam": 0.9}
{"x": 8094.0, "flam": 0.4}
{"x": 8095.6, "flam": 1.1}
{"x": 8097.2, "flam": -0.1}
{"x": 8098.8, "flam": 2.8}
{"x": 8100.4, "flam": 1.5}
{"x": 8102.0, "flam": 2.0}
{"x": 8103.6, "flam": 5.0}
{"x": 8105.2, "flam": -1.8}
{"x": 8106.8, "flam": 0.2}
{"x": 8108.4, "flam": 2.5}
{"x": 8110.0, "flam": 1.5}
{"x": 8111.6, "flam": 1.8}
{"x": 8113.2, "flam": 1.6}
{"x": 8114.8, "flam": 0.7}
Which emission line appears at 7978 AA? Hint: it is [O II] 3727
